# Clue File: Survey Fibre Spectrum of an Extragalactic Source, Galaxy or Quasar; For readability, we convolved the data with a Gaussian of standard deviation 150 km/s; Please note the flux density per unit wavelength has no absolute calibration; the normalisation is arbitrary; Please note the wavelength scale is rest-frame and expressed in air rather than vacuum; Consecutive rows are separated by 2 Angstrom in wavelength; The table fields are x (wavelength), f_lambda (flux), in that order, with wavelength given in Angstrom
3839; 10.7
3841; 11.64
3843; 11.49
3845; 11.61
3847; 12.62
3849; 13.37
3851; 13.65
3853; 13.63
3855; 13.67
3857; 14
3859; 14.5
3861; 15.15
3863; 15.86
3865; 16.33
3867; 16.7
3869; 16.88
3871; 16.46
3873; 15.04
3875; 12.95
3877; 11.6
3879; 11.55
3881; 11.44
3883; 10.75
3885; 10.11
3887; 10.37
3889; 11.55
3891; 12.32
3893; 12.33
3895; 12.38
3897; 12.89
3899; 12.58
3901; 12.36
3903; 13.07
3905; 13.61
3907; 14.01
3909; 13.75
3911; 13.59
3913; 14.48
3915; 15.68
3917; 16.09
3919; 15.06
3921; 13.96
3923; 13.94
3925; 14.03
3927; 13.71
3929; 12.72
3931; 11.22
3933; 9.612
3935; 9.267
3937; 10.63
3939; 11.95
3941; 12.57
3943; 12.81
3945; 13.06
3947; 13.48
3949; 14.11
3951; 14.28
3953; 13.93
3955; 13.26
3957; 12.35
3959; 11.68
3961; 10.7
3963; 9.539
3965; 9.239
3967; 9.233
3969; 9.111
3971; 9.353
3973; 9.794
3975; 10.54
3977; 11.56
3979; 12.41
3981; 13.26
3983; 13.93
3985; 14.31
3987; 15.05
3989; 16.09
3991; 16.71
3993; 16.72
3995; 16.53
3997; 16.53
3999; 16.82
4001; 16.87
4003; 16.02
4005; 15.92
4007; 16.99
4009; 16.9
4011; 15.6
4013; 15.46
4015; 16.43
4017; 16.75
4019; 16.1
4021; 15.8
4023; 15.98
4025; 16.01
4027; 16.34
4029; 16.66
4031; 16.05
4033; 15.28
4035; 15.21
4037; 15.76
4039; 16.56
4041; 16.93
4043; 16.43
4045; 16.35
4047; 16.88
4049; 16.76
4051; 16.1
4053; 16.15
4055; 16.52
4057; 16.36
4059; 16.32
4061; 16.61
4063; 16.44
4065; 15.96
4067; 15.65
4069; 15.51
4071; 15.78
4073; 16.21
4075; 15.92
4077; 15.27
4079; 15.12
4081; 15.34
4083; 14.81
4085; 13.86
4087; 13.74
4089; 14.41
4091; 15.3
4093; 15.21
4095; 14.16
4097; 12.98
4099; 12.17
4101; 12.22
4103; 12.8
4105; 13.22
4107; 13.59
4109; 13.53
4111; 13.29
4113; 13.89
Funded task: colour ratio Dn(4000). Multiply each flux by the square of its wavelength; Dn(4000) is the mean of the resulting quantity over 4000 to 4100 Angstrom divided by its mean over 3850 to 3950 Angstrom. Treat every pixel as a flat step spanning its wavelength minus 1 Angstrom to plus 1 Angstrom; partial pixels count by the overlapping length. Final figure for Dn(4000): 1.28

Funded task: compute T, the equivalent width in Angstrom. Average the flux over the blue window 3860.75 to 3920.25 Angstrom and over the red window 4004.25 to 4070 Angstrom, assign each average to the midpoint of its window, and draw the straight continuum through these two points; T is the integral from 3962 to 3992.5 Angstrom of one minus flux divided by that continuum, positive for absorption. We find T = 6.2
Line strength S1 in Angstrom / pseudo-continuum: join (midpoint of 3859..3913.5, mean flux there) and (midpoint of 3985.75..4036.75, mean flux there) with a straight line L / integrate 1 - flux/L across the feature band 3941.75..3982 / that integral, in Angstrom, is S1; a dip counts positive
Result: 9.0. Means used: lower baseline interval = 13.3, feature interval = 11.7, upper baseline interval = 16.2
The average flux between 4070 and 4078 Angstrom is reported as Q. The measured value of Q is 15.8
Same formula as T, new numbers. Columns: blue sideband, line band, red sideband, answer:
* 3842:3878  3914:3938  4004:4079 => 3.1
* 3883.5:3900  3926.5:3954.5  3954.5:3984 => -2.7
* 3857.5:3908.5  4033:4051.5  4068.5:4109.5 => -2.9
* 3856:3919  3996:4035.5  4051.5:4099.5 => -3.9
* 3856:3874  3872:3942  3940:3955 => 8.9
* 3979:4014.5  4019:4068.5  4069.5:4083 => -1.8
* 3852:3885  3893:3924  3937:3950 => -0.9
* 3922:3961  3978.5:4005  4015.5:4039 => -1.8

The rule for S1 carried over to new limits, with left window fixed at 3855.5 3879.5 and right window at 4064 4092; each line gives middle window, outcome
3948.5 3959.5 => 1.22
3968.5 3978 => 3.09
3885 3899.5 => 2.87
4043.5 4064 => -1.74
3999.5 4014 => -1.16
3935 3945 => 2.08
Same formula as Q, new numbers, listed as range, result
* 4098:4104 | 12.4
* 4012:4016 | 15.9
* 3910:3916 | 14.6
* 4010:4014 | 15.5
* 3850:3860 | 13.9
